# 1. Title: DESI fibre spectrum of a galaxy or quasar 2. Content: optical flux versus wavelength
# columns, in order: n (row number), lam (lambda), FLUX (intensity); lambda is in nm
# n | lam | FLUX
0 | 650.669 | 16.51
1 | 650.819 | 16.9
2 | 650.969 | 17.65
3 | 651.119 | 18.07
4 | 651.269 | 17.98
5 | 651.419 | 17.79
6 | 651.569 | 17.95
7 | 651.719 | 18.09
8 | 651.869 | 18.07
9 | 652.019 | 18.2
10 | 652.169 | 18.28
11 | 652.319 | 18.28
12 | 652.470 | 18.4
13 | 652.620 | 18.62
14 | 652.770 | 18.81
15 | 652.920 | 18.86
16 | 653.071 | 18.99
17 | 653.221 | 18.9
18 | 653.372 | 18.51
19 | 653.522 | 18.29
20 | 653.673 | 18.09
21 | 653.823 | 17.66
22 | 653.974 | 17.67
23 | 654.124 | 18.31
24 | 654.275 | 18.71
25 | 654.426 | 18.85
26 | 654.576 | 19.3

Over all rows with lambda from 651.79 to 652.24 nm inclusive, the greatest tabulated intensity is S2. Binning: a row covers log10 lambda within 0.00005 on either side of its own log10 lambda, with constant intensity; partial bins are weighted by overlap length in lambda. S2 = 18.28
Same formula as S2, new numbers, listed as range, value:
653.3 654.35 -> 18.71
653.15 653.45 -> 18.9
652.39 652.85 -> 18.81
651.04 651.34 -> 18.07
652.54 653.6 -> 18.99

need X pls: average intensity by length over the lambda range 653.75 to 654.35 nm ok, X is 18.1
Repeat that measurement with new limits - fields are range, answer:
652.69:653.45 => 18.8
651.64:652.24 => 18.2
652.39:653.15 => 18.7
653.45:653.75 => 18.2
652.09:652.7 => 18.4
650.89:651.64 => 17.9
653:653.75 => 18.6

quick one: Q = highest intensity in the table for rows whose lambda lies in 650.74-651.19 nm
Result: 18.07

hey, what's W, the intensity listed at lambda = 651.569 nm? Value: 17.95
